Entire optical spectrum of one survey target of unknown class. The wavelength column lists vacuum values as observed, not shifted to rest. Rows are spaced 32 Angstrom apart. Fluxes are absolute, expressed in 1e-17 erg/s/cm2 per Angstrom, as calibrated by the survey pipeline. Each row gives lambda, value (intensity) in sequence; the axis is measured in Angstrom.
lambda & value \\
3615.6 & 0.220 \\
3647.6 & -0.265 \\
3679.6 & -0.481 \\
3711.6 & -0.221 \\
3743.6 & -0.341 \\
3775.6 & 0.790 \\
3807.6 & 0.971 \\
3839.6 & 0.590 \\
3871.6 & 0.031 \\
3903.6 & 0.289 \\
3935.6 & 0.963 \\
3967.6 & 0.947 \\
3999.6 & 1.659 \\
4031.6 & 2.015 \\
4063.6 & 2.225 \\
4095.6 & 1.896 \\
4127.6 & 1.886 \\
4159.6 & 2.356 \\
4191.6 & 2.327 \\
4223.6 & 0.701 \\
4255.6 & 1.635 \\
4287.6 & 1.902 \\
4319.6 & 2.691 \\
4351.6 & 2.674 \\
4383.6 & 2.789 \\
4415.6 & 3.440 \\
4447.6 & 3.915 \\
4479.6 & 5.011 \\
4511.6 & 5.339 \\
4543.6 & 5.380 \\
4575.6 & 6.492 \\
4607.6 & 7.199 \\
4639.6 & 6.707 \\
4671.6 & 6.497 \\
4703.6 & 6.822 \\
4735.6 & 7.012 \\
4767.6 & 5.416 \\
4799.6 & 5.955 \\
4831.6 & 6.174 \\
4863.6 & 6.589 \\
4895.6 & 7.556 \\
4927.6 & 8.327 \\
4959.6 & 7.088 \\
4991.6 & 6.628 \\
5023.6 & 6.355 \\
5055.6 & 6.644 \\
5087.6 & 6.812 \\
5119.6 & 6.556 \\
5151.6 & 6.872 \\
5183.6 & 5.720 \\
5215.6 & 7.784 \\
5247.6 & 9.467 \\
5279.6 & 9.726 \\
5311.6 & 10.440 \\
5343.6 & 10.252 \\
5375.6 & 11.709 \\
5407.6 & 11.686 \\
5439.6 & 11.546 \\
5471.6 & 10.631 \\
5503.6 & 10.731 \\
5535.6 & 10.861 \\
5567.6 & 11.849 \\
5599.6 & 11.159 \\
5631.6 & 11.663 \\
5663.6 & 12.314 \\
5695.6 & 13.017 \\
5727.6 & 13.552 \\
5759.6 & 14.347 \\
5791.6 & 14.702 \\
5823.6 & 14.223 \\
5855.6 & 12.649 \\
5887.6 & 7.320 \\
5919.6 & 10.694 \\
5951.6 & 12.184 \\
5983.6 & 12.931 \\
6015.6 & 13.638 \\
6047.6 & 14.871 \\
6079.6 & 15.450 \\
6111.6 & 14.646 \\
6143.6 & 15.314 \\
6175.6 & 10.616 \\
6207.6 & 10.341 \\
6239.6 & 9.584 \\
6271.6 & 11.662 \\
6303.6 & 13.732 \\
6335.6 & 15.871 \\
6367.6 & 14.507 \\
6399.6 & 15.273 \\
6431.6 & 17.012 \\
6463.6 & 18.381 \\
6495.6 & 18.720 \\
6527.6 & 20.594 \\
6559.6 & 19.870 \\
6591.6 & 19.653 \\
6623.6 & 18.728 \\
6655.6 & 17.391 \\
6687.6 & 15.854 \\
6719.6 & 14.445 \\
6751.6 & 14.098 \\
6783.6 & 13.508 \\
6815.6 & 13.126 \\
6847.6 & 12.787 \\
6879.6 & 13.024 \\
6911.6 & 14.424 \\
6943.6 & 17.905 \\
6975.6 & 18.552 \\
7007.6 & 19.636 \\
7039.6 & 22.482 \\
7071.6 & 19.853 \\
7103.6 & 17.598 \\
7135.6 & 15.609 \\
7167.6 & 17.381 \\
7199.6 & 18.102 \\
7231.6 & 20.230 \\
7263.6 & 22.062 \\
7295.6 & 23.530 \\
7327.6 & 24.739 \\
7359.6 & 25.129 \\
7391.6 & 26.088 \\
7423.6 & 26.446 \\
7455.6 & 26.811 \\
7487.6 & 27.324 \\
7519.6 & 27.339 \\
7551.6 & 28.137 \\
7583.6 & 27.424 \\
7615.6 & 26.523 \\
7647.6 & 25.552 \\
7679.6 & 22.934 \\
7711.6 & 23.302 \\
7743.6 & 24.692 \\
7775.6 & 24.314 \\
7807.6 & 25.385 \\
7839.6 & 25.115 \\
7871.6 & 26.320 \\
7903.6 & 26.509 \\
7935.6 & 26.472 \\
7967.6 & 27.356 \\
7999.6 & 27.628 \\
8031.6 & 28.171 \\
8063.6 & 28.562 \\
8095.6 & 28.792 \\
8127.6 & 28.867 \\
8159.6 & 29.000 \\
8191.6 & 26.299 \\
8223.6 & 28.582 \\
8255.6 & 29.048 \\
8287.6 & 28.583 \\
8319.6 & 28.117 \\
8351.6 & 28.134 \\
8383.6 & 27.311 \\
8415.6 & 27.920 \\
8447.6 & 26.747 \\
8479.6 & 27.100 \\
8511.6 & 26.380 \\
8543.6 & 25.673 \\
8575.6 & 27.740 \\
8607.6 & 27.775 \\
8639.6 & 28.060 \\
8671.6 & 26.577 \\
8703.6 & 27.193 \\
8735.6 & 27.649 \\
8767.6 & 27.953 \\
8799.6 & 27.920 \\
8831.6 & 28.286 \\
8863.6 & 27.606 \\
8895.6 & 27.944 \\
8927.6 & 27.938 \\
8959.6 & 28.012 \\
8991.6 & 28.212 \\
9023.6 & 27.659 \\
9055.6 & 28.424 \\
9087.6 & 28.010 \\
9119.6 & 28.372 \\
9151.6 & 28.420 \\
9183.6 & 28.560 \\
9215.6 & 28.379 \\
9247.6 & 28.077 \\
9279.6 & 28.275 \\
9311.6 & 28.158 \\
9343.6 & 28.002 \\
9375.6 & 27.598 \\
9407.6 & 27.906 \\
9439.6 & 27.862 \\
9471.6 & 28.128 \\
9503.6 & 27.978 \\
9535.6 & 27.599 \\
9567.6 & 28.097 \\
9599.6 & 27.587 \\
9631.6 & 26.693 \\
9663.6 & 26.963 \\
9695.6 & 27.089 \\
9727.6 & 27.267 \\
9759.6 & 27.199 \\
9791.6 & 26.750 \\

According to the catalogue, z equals 0.000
